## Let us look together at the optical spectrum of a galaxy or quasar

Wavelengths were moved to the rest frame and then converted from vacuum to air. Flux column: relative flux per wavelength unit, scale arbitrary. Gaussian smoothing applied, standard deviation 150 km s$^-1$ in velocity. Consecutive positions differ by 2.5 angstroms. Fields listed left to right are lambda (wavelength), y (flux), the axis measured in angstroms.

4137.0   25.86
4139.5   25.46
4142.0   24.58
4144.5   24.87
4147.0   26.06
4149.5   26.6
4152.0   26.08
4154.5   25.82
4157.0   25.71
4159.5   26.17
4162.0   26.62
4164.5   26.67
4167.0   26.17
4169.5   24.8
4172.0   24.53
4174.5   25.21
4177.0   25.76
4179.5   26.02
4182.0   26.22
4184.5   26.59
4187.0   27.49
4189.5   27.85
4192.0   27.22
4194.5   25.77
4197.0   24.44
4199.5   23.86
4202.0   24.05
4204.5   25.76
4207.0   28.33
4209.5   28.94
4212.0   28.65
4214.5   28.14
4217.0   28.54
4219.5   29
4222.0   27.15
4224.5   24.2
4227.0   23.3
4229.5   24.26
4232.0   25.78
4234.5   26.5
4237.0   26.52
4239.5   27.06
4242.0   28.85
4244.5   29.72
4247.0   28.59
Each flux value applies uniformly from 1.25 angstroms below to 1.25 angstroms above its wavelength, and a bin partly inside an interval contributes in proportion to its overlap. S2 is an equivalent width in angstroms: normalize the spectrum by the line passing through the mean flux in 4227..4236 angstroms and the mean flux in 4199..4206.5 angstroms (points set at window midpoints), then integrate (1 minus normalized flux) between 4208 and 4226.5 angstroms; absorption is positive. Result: -1.8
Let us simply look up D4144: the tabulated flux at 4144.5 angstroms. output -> 24.87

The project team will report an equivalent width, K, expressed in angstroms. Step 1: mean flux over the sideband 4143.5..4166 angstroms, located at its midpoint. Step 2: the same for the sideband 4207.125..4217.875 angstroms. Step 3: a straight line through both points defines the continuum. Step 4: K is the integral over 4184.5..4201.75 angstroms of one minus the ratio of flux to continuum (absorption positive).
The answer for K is 1.0 angstroms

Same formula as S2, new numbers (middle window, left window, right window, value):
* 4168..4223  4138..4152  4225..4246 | -1.04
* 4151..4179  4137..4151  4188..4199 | 0.04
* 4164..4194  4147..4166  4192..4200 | -0.67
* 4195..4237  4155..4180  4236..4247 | 1.55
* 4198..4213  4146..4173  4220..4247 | -0.13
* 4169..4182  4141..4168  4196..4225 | 0.45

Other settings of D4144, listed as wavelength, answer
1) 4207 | 28.33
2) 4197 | 24.44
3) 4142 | 24.58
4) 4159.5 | 26.17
